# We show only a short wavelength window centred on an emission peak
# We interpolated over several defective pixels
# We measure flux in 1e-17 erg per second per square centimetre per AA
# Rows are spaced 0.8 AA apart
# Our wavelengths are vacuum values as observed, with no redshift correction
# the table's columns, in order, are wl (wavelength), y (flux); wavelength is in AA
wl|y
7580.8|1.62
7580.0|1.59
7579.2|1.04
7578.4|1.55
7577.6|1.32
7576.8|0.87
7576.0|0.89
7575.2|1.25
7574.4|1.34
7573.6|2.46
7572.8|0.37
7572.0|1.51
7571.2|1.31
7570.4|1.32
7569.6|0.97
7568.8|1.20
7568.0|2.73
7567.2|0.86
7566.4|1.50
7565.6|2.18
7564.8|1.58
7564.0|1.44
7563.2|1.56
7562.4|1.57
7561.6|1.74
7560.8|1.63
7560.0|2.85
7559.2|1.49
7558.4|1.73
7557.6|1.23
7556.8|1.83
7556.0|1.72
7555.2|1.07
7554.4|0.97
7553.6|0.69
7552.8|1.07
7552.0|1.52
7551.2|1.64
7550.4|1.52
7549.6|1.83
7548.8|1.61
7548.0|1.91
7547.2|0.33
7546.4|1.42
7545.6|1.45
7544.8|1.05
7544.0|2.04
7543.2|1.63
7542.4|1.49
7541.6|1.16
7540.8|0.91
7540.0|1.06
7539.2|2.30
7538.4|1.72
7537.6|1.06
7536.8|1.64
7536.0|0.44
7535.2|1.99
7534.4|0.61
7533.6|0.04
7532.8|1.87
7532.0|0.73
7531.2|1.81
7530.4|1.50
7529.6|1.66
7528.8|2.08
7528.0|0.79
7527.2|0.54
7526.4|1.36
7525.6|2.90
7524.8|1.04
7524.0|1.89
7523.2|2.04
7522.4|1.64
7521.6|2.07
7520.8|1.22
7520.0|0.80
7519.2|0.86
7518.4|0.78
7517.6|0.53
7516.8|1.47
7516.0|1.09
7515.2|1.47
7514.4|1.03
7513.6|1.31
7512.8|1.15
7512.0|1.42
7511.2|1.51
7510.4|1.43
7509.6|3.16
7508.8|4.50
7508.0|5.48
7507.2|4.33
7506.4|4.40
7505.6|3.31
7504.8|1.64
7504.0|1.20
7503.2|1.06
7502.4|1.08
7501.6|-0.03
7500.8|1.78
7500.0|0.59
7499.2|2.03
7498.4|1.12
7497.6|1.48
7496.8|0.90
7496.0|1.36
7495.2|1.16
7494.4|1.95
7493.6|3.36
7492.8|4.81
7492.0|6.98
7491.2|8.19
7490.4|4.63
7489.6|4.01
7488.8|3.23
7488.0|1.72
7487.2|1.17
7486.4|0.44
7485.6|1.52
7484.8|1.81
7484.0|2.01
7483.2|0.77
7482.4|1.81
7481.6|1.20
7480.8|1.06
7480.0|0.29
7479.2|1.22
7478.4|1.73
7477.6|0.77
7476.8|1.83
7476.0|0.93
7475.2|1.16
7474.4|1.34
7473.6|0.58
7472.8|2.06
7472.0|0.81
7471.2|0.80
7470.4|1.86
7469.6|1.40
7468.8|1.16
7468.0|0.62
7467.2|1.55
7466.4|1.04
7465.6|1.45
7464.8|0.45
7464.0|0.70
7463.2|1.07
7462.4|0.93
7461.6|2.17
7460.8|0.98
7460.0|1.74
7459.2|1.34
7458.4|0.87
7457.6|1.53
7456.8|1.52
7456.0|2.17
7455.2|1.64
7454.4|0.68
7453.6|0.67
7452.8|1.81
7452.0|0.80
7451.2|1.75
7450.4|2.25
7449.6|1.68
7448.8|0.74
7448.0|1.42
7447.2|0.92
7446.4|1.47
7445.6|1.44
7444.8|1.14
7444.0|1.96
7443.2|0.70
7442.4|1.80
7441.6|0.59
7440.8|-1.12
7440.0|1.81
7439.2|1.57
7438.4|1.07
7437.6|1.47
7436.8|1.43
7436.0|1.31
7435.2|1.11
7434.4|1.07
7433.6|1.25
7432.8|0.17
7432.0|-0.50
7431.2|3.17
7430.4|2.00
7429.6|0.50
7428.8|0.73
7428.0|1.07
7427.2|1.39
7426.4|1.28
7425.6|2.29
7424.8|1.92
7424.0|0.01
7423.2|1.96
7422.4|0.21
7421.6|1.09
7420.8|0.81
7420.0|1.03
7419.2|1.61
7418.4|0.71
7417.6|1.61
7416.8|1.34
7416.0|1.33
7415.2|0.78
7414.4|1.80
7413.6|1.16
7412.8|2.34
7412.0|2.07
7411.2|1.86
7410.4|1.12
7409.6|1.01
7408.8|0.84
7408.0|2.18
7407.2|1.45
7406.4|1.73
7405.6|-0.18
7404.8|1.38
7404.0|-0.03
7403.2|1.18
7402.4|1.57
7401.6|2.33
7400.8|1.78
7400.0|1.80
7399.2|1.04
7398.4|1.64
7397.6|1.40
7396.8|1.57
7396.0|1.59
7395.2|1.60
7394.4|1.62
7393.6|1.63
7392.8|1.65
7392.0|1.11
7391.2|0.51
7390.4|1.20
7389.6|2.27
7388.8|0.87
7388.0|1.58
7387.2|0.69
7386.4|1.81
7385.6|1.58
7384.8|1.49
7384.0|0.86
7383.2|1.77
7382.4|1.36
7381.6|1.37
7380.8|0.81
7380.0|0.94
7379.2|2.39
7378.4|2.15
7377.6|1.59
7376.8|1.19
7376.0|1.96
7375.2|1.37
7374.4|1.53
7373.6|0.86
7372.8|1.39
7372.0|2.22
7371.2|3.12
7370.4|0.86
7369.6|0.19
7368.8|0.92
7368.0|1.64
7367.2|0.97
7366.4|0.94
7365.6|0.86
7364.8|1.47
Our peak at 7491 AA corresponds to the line [S II]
